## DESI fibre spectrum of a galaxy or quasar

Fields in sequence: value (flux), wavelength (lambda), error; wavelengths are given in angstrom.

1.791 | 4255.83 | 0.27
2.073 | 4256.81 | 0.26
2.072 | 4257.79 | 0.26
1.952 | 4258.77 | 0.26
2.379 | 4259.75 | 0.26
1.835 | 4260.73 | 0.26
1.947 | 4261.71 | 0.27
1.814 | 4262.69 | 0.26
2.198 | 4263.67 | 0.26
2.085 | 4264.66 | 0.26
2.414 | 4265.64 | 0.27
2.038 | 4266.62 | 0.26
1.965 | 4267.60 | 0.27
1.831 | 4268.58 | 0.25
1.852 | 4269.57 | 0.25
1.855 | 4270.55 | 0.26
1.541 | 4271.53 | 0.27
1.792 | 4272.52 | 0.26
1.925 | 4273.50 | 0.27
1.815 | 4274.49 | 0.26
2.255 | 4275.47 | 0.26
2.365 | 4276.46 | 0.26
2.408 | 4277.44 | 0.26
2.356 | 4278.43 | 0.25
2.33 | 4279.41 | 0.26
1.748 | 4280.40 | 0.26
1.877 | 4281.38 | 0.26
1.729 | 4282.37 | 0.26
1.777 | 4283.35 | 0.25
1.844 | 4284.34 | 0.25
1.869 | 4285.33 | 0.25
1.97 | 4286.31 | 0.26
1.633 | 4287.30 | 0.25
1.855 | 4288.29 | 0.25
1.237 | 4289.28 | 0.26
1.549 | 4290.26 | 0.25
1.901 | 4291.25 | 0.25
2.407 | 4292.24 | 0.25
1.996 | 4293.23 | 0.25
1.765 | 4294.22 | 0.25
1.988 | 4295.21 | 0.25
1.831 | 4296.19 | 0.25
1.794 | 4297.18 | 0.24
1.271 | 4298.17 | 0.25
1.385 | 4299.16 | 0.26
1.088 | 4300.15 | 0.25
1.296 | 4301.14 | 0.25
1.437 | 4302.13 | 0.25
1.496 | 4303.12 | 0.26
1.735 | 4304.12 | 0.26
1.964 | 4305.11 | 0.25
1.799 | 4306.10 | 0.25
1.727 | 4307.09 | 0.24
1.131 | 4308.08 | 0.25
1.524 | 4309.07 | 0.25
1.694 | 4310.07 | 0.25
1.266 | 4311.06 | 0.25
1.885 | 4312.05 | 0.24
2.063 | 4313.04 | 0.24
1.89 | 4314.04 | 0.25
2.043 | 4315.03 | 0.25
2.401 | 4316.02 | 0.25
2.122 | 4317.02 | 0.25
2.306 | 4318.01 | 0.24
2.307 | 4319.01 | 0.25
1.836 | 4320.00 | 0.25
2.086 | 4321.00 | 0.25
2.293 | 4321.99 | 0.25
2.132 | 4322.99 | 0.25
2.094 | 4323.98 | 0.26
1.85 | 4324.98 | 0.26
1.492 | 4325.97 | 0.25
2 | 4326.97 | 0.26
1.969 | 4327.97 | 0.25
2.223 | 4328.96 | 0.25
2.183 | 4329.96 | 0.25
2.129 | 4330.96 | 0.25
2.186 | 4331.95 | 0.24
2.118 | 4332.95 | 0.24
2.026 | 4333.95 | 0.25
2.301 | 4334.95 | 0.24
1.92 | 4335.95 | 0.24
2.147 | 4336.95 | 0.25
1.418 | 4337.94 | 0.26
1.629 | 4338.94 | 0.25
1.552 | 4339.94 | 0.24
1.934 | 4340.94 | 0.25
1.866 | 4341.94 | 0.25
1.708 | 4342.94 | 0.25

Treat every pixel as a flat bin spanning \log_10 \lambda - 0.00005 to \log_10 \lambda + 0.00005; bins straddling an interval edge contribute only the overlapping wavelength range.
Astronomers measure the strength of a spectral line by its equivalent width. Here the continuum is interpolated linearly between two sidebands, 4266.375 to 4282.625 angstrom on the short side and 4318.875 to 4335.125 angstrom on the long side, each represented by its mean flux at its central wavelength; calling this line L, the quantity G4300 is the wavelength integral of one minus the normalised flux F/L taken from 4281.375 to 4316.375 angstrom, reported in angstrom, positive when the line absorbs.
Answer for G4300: 5.2 angstrom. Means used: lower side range 1.98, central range 1.72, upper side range 2.06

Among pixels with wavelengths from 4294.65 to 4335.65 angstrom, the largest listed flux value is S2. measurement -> 2.401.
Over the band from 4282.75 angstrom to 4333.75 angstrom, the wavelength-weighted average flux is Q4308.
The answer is 1.84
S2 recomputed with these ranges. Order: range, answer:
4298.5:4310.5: 1.964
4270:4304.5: 2.408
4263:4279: 2.414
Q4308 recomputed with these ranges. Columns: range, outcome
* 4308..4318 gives 1.85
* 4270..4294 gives 1.92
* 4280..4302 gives 1.71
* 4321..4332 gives 2.05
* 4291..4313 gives 1.66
